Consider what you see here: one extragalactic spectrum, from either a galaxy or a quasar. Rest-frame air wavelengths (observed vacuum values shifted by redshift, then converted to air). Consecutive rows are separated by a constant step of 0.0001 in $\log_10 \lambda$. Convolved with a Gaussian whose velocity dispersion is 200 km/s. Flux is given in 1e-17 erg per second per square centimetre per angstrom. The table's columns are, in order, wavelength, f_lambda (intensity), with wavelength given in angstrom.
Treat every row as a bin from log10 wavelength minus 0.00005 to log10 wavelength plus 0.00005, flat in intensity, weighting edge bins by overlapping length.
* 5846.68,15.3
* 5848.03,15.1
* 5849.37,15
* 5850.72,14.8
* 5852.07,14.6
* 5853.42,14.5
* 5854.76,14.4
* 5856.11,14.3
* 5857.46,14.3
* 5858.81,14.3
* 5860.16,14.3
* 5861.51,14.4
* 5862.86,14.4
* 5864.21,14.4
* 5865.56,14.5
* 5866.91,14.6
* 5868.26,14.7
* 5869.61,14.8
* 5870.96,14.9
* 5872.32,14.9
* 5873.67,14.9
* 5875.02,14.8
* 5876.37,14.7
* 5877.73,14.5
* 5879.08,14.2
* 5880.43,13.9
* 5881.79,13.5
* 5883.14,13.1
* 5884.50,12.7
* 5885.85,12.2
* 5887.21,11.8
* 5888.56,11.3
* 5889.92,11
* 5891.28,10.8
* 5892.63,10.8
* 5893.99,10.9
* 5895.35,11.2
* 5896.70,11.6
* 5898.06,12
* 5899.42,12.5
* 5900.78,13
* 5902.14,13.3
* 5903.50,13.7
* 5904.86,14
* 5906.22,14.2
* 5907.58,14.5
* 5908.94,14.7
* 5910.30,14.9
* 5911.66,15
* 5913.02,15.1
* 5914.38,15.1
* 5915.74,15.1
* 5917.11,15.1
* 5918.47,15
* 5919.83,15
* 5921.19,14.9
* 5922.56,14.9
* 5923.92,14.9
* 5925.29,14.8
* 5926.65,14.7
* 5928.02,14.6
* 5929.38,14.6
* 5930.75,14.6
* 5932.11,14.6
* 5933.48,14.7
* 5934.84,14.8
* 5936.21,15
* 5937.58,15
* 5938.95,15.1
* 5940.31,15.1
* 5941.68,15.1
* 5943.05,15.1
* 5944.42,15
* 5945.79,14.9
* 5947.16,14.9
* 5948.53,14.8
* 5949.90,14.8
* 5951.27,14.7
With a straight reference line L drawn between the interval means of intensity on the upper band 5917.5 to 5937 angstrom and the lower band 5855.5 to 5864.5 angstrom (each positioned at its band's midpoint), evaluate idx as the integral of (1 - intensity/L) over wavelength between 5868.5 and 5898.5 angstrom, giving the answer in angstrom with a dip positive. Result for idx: 3.2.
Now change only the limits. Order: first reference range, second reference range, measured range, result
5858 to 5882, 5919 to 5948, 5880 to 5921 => 4.0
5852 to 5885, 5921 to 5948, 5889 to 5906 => 2.9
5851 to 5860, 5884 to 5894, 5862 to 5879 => -2.1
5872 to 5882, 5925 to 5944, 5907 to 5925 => -0.3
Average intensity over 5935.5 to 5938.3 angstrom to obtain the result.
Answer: 15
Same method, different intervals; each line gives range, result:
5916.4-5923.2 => 15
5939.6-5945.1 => 15.1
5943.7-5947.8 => 14.9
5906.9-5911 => 14.7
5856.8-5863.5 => 14.3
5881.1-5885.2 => 13.1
